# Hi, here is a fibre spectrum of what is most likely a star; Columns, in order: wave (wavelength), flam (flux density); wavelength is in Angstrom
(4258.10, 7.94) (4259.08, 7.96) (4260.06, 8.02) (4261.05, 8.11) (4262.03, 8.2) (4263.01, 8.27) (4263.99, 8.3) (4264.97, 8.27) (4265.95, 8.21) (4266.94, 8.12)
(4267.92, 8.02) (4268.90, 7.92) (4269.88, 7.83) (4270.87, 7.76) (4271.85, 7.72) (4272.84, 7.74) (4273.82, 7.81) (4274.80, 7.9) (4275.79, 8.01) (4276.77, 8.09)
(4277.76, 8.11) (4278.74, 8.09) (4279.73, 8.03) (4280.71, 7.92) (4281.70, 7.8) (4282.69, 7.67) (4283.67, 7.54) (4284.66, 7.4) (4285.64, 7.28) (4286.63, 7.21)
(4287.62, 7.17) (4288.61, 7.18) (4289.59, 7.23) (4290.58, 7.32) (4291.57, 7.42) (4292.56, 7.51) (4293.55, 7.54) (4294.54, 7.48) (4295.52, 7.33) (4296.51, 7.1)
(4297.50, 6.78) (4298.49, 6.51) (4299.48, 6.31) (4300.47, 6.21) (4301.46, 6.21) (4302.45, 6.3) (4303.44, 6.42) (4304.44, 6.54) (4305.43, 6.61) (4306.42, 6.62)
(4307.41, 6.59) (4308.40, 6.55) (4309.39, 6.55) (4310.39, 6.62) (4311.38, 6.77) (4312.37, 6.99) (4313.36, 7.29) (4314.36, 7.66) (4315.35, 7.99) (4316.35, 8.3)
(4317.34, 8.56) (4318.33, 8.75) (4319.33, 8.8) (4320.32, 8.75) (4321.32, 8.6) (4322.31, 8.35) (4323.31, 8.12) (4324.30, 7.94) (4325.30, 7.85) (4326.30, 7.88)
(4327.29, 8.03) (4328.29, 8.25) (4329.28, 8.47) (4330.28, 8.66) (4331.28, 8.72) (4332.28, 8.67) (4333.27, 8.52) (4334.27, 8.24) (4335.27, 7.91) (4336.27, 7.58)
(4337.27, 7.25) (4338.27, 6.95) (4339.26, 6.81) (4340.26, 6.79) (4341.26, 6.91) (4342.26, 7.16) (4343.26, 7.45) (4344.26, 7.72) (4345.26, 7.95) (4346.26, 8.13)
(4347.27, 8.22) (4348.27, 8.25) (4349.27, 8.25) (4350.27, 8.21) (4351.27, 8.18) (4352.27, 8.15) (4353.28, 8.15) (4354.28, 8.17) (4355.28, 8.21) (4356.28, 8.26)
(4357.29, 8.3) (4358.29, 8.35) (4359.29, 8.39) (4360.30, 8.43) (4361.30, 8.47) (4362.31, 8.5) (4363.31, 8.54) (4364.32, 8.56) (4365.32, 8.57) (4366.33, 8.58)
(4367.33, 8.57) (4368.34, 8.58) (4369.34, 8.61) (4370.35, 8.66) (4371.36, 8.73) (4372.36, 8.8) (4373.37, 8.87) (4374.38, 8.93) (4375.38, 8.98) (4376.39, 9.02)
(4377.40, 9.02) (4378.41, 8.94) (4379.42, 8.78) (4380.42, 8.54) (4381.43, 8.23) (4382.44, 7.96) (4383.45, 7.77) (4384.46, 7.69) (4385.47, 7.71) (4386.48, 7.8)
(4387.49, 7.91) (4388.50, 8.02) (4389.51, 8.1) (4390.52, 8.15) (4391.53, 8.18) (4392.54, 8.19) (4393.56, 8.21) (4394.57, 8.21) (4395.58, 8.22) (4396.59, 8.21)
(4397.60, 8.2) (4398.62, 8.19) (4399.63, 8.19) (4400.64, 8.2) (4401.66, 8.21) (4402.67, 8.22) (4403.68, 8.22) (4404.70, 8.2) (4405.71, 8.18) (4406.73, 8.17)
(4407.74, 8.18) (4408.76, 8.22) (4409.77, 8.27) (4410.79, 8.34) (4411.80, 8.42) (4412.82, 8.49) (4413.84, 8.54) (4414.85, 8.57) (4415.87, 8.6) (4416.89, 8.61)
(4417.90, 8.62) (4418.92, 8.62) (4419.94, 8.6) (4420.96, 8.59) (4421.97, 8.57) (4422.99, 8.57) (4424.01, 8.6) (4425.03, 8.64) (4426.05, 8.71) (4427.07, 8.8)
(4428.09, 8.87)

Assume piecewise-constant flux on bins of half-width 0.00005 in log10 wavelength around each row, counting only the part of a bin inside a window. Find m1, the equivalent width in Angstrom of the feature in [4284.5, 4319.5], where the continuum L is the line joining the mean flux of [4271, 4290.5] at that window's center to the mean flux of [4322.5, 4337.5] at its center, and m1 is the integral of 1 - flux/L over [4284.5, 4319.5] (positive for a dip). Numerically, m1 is 3.4 Angstrom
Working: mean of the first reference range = 7.67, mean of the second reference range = 8.16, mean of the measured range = 7.12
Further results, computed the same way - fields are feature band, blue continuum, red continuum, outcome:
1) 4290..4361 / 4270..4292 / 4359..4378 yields 4.6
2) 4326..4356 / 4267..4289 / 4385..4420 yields 0.3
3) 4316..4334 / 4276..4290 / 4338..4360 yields -1.4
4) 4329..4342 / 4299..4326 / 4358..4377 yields 0.2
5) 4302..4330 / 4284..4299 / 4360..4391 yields 0.0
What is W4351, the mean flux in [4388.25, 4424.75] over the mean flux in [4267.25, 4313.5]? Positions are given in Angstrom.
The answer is 1.1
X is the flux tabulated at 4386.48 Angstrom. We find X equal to 7.8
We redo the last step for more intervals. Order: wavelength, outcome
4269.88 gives 7.83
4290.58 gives 7.32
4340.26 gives 6.79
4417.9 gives 8.62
